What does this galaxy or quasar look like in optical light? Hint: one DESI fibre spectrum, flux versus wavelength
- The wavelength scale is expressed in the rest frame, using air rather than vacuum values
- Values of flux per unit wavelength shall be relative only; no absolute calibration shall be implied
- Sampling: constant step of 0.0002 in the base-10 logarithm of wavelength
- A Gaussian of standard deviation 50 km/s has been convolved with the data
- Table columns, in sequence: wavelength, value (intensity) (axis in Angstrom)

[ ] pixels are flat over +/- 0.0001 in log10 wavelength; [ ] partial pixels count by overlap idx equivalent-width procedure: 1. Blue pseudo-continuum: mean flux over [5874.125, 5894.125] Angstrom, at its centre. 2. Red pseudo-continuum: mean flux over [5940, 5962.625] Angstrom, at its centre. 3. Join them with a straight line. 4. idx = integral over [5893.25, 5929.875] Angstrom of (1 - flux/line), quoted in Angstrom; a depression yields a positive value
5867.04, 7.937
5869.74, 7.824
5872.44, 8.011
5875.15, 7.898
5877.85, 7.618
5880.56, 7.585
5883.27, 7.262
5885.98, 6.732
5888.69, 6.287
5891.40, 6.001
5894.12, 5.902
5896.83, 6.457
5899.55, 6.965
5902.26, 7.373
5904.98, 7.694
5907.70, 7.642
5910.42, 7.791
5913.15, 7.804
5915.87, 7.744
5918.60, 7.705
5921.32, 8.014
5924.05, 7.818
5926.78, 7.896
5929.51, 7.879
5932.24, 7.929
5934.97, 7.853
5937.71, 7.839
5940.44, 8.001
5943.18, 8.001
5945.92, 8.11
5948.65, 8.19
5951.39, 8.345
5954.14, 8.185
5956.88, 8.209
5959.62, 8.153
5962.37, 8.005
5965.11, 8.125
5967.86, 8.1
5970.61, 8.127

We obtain -0.2 Angstrom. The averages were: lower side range 6.96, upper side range 8.14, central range 7.49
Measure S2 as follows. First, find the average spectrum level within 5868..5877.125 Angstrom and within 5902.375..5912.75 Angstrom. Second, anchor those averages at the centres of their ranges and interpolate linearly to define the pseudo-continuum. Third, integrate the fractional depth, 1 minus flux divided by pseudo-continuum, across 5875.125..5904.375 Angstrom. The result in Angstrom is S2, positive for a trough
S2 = 3.37 Angstrom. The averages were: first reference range 7.9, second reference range 7.67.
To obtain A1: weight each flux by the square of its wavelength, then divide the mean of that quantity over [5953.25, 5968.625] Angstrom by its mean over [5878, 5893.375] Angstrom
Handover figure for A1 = 1.2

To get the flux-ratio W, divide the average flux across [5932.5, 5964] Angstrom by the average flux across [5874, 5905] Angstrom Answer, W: 1.2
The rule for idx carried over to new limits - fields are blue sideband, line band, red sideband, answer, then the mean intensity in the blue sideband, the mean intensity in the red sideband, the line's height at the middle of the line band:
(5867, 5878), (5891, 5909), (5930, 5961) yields 2.4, 7.88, 8.07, 7.95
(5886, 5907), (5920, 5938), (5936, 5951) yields -0.6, 6.71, 8.05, 7.63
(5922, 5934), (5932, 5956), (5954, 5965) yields -0.1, 7.89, 8.14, 8.01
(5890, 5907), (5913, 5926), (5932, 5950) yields -0.8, 6.77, 7.99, 7.37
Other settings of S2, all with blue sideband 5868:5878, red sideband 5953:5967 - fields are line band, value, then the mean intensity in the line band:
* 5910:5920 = 0.3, 7.76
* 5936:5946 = 0.1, 7.96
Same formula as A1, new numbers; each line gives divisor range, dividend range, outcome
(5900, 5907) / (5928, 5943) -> 1.07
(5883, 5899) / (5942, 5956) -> 1.30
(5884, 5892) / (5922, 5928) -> 1.24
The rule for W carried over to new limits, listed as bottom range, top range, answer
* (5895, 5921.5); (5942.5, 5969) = 1.09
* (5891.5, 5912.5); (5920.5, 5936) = 1.12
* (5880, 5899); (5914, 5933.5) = 1.19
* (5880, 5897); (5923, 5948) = 1.21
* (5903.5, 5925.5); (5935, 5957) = 1.04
